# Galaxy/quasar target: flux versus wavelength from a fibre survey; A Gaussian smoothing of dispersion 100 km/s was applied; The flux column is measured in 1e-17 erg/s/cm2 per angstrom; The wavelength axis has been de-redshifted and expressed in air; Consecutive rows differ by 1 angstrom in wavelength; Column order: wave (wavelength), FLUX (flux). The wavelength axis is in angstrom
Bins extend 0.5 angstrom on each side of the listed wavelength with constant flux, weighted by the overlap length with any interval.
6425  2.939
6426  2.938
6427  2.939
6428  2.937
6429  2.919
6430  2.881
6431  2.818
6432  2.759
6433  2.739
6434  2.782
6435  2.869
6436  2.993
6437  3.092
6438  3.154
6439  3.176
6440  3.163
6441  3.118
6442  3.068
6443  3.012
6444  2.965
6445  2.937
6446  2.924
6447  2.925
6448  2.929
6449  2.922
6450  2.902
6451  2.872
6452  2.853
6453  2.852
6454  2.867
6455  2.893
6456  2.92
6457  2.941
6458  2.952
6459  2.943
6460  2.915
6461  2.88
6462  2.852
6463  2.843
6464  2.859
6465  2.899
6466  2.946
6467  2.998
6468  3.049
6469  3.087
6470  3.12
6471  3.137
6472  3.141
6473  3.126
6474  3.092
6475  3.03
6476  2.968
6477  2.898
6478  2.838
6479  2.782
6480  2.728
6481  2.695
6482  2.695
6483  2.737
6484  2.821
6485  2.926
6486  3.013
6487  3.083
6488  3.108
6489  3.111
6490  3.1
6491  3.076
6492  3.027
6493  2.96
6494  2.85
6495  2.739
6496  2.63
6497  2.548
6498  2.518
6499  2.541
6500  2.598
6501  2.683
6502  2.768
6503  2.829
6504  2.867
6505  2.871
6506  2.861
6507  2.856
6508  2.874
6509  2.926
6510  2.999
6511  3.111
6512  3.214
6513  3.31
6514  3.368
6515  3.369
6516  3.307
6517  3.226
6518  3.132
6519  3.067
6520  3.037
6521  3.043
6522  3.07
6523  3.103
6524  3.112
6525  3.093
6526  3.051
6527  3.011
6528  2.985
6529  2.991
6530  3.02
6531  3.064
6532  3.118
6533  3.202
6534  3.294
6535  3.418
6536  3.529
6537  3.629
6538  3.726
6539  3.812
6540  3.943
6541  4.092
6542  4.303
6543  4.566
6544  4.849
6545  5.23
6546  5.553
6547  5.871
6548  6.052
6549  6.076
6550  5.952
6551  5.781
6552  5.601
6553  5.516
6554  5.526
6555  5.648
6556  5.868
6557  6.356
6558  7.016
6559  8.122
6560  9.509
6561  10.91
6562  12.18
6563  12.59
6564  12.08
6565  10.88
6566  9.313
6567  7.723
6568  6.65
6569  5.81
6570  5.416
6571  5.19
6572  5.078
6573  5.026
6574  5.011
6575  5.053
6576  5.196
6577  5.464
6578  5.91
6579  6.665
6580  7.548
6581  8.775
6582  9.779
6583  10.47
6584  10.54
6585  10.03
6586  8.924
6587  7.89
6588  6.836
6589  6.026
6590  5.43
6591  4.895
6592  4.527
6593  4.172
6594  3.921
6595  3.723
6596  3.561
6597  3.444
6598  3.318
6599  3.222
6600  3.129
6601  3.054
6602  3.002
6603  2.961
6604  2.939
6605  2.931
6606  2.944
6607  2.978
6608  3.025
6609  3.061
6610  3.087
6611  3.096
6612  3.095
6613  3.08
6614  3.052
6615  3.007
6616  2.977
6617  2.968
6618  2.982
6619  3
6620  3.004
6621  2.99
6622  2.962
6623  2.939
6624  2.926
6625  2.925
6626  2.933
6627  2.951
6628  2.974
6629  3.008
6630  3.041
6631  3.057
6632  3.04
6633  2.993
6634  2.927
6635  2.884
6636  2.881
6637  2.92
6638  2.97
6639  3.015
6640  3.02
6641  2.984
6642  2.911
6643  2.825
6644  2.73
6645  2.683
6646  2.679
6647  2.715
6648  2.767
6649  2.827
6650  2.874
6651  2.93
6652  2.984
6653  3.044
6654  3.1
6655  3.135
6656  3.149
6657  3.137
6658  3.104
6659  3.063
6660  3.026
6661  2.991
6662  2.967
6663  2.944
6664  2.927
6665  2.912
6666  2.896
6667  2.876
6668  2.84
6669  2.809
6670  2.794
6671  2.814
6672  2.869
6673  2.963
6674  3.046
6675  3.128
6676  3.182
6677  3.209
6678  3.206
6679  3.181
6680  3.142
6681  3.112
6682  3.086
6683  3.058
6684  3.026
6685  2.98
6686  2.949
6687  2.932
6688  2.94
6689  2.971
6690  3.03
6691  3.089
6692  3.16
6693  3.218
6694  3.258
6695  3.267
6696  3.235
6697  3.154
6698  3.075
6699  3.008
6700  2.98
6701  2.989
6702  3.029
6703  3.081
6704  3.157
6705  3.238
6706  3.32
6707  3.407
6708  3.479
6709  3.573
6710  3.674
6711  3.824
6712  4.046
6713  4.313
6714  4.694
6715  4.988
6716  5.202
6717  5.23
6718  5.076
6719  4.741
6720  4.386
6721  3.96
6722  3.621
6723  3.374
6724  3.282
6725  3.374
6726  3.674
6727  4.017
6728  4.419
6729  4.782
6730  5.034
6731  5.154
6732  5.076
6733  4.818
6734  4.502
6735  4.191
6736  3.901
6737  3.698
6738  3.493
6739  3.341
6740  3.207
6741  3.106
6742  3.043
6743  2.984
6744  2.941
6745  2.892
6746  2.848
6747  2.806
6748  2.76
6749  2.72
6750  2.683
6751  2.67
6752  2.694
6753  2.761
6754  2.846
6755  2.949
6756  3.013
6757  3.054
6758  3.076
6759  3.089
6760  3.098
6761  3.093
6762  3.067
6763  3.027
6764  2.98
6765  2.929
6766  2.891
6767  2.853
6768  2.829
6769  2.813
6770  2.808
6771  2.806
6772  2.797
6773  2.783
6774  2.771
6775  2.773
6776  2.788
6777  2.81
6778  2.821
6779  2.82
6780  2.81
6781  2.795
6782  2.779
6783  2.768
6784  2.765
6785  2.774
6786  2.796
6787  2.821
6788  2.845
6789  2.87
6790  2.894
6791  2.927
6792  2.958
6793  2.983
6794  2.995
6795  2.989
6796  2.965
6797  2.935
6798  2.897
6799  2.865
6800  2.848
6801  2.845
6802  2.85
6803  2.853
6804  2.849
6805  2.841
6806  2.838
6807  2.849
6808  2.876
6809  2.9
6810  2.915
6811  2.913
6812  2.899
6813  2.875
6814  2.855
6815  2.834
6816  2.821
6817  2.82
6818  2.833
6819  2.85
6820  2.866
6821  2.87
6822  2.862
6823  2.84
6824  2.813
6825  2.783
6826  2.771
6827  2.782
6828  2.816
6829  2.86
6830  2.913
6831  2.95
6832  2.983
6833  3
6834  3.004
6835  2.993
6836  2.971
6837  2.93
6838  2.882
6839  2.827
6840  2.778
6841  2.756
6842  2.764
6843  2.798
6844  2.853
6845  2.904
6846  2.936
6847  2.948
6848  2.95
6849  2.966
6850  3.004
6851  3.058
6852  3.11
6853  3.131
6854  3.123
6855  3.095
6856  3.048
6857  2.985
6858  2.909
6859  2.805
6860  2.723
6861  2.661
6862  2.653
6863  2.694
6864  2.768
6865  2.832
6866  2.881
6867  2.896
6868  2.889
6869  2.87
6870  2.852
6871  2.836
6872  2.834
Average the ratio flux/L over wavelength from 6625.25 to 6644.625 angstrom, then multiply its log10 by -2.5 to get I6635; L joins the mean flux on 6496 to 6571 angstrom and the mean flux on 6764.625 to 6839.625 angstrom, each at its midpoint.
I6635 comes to 0.33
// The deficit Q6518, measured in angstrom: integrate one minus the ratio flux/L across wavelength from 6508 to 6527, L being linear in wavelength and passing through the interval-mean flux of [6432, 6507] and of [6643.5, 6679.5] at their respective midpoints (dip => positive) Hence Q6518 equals -1.34 angstrom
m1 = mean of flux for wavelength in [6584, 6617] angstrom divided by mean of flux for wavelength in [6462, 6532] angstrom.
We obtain 1.4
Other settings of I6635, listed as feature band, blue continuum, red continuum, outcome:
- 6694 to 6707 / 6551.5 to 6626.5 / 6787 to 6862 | 0.326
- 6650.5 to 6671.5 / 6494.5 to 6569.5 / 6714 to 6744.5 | 0.396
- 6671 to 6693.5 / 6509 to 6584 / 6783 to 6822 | 0.303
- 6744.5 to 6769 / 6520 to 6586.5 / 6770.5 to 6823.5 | 0.157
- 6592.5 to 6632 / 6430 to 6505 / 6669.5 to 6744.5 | 0.065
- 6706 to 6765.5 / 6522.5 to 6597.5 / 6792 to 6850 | 0.068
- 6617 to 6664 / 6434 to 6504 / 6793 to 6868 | -0.019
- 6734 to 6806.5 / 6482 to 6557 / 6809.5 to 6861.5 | 0.032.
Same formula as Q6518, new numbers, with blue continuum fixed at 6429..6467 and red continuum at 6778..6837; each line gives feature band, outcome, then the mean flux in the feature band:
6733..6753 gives -2.3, 3.21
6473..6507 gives 0.8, 2.85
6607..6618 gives -0.5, 3.04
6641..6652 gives 0.3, 2.81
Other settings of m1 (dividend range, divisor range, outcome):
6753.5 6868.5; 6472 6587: 0.62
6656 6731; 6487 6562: 0.86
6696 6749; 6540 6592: 0.54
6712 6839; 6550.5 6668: 0.70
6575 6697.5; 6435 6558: 1.08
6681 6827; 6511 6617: 0.64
